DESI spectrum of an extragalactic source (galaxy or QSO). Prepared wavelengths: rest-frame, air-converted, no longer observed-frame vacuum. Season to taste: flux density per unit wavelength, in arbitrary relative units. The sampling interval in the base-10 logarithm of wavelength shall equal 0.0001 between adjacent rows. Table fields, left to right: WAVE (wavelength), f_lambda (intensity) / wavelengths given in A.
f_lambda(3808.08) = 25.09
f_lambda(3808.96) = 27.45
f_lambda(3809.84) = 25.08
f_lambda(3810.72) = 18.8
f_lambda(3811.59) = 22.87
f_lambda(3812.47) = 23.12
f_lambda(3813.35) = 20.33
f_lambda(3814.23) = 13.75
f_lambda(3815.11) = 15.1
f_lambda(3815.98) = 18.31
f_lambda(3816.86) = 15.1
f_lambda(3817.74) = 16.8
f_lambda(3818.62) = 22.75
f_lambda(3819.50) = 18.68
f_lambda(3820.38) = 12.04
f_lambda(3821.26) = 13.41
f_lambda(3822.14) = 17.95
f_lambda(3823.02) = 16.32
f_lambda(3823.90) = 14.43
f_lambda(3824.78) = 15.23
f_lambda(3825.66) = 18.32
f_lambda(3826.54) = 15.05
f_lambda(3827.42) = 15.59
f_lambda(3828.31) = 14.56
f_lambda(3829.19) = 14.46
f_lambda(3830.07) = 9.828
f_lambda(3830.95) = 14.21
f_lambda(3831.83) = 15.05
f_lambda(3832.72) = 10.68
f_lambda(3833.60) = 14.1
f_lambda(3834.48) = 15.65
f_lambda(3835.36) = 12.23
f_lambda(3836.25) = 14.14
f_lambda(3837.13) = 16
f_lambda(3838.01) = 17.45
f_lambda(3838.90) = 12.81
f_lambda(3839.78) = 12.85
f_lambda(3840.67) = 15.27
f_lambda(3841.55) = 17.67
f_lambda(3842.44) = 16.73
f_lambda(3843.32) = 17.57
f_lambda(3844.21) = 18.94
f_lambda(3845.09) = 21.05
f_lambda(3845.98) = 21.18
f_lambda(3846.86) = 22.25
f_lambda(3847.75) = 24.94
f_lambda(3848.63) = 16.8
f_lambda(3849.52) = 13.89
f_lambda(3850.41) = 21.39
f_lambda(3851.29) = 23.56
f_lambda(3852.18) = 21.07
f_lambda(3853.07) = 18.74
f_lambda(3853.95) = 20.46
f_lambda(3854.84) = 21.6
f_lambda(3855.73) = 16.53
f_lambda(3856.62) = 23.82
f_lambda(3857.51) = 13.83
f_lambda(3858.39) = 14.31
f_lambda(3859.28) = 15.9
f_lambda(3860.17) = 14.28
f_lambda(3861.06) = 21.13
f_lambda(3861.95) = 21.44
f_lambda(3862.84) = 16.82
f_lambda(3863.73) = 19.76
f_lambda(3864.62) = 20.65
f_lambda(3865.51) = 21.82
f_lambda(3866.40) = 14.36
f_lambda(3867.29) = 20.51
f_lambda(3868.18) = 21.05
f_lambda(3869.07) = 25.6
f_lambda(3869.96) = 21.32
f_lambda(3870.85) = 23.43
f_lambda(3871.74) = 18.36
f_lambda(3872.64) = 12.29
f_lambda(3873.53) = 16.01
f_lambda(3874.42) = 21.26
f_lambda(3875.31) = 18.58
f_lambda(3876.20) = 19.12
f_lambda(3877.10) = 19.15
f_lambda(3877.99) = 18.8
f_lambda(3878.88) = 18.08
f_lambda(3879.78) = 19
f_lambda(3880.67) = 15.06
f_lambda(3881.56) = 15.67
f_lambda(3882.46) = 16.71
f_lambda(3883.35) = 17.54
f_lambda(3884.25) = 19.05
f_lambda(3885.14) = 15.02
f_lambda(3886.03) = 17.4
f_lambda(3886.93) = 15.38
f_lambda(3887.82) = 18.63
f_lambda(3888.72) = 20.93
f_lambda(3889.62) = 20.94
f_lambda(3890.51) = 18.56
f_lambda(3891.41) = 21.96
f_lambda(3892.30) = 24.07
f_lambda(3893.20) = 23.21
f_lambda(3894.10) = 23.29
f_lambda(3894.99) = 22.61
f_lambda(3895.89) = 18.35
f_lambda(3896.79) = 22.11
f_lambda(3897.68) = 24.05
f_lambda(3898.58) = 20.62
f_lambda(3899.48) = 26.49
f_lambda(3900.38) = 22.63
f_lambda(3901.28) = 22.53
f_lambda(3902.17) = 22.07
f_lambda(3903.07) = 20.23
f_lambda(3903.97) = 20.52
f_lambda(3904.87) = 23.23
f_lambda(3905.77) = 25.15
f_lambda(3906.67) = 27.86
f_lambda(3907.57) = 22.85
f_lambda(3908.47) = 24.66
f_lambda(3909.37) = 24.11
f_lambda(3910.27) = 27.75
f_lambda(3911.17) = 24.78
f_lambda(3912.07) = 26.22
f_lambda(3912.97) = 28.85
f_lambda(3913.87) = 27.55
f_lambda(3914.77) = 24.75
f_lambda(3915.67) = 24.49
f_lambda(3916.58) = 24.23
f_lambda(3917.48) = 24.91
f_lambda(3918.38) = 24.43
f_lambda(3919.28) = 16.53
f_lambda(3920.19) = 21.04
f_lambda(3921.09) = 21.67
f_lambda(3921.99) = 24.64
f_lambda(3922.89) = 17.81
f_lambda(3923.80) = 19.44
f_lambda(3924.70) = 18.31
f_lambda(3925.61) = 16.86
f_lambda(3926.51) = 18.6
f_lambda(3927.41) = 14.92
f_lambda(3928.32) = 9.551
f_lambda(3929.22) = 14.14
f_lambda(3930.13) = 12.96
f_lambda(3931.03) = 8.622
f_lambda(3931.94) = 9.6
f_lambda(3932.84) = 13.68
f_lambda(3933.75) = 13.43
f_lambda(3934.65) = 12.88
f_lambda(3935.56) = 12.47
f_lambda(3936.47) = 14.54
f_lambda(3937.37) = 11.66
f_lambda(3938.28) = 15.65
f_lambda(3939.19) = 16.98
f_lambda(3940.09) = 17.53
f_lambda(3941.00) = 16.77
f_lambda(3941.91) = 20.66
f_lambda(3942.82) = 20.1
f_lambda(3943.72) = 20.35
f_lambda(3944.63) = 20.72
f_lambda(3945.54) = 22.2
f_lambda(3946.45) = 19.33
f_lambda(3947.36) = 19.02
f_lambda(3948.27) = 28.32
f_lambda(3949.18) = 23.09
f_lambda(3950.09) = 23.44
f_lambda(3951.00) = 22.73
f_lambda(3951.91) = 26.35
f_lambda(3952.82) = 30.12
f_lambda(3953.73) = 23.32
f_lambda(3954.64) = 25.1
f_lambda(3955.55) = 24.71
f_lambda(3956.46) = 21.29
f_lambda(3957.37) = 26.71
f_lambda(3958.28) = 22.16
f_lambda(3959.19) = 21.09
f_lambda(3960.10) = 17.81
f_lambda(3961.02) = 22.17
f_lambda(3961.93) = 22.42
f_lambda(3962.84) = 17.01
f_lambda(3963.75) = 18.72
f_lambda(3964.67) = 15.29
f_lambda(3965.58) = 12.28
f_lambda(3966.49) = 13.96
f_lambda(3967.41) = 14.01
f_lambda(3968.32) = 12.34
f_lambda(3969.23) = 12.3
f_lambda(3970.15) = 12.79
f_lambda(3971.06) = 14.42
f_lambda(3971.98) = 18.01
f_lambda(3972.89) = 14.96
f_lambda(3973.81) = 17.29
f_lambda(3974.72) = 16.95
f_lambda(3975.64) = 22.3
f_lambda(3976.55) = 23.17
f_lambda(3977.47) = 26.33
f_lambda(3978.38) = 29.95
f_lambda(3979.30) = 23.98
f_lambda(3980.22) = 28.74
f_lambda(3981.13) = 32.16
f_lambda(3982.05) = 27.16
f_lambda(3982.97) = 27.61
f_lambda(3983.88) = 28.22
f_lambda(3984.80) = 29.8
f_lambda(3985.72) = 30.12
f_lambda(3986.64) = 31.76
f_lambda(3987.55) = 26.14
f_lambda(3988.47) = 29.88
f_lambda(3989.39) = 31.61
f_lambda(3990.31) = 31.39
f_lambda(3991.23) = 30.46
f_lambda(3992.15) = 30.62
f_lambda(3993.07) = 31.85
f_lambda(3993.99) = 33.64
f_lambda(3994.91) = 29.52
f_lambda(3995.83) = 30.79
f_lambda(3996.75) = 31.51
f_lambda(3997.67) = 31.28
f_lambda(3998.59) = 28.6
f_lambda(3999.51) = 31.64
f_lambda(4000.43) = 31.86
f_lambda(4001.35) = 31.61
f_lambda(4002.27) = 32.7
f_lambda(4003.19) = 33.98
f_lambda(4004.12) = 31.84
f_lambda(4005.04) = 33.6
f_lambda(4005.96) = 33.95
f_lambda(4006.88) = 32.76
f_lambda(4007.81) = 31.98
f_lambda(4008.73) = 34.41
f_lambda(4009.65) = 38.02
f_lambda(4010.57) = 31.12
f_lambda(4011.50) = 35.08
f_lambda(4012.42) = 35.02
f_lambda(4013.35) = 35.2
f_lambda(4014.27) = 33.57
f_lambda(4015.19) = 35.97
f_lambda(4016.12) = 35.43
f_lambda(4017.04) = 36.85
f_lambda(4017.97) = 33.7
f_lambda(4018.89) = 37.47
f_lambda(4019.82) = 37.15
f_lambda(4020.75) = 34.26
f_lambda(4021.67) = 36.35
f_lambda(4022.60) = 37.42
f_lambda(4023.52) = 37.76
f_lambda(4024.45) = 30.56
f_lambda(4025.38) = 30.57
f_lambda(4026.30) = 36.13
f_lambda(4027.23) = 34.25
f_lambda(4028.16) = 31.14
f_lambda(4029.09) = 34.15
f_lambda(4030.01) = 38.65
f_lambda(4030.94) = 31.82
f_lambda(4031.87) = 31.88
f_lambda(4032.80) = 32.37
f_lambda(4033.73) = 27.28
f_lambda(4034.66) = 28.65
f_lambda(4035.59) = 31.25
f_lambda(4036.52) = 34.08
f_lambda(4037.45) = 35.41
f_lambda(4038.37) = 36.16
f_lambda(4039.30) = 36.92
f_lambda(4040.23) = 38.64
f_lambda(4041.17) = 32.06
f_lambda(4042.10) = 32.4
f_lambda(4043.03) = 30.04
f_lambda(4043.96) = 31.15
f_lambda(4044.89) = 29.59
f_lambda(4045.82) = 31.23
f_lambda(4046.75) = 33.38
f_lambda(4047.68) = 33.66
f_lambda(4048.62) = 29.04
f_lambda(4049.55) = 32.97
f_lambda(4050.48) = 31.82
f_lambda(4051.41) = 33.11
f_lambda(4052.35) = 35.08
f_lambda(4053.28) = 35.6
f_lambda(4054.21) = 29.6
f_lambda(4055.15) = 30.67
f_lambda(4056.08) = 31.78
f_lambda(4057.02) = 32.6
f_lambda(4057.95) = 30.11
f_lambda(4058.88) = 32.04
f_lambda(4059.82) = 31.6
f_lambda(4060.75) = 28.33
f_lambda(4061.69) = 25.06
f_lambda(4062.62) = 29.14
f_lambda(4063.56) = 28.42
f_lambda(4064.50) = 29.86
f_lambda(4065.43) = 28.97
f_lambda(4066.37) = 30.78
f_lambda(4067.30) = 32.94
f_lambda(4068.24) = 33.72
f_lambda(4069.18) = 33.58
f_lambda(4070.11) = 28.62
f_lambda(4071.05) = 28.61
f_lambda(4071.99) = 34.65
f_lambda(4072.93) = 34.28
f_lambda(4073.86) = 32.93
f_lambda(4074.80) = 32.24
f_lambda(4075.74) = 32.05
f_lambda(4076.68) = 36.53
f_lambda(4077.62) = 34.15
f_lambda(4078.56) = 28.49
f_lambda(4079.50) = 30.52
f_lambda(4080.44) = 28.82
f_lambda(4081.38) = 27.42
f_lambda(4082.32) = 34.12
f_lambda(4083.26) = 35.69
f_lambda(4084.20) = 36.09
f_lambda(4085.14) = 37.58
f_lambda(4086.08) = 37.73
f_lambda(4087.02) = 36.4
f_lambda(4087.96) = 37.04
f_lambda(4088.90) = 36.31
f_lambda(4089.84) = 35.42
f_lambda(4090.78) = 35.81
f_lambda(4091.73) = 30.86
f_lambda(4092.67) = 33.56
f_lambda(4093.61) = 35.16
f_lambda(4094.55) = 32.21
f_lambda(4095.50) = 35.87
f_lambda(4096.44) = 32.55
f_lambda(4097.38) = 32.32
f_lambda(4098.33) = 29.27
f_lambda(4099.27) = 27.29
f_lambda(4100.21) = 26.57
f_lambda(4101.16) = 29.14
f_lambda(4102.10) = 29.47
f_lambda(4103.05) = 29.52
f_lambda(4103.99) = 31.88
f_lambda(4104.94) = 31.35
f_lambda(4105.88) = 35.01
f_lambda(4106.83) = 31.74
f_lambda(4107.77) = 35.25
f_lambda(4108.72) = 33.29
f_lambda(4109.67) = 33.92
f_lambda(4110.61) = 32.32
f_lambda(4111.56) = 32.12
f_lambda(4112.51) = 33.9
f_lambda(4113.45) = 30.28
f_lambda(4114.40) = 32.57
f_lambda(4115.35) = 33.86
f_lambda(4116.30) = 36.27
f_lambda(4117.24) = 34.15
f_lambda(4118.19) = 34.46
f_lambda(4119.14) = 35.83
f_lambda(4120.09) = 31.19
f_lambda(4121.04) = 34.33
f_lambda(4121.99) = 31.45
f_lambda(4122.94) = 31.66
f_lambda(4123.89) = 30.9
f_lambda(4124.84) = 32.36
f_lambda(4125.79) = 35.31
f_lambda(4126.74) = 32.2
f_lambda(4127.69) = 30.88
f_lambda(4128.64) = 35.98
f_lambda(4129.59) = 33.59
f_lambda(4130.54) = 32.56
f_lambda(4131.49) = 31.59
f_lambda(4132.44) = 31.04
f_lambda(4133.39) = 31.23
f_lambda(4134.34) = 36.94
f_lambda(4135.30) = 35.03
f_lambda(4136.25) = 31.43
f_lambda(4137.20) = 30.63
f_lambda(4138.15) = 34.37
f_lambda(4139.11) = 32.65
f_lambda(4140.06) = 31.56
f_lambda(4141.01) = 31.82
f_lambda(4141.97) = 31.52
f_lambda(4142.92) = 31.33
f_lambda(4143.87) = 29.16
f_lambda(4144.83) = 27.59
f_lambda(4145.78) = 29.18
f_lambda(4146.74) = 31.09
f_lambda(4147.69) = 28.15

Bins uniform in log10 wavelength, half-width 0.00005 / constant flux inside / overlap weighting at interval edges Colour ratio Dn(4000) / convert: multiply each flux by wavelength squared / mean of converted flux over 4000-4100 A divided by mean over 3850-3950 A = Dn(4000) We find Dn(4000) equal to 1.80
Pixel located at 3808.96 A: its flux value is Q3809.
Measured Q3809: 27.45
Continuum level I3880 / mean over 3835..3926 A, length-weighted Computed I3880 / 20.2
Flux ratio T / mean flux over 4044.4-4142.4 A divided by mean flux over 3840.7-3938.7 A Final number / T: 1.7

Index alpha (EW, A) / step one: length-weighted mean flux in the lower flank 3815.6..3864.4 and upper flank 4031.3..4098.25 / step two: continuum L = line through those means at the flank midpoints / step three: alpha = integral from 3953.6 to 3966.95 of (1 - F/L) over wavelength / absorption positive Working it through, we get 2.7 A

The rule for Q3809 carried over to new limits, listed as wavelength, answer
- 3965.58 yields 12.28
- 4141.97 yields 31.52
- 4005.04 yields 33.6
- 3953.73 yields 23.32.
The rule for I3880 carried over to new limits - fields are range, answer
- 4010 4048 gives 33.8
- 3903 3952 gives 20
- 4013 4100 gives 32.9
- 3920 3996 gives 21.1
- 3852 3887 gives 18.5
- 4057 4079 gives 31.2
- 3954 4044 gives 28.9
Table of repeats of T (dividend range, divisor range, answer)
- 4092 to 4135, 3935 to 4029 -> 1.23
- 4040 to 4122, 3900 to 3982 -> 1.59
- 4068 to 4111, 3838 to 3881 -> 1.75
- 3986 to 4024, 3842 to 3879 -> 1.72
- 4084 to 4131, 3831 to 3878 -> 1.82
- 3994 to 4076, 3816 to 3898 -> 1.82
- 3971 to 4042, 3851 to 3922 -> 1.50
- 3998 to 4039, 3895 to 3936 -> 1.64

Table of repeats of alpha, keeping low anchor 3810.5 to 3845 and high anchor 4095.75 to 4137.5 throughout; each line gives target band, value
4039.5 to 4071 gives -2.8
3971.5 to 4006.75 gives -4.7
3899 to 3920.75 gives -3.5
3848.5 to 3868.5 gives -1.2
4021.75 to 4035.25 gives -2.8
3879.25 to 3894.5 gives 0.4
